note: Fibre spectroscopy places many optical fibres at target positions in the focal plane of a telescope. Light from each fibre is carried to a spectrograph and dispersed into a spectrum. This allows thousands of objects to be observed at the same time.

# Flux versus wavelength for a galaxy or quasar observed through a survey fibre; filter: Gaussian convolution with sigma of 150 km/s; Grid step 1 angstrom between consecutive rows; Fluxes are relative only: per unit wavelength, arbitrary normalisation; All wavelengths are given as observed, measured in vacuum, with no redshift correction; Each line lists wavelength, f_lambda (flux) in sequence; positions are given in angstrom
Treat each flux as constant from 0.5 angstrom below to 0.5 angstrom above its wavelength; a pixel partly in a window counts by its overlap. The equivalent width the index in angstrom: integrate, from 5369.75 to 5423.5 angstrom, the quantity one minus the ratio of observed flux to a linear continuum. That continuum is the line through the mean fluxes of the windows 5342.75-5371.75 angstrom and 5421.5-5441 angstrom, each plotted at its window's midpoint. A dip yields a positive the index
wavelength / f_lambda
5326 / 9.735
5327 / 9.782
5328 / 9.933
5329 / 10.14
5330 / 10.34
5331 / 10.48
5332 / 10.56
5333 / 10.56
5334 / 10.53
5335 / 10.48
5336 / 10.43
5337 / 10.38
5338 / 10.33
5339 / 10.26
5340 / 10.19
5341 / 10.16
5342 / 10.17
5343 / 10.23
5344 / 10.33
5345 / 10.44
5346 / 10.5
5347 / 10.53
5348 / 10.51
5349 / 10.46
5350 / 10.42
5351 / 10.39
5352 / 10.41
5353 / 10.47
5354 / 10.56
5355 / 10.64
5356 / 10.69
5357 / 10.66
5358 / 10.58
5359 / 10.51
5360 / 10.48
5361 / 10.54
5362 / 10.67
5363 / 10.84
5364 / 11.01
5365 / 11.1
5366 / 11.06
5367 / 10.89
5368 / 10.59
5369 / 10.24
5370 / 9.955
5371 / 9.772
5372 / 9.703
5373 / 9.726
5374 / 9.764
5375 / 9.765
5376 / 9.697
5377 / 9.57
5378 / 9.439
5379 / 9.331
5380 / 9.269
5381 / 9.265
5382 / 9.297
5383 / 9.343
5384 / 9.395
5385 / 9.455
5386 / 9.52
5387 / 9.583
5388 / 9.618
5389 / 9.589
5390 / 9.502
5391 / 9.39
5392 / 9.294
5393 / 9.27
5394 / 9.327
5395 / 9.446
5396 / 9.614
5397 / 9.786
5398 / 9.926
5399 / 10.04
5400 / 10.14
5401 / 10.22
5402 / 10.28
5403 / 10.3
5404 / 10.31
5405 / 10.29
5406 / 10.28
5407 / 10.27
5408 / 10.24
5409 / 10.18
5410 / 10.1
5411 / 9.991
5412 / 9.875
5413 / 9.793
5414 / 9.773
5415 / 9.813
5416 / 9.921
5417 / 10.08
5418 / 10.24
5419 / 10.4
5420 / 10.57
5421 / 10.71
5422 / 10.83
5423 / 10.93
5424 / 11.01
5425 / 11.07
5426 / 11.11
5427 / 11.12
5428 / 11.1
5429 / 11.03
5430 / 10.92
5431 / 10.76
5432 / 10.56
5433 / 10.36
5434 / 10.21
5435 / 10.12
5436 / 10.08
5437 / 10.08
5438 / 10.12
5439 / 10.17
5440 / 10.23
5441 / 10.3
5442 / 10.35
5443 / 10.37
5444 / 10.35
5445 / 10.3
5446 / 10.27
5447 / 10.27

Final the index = 3.7 angstrom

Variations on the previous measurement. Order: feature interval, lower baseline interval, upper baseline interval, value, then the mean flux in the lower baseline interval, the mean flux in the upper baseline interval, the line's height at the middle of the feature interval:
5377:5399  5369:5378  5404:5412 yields 1.0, 9.75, 10.2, 9.93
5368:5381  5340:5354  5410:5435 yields 0.9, 10.4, 10.5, 10.4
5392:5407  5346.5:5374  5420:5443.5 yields 0.9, 10.5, 10.6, 10.5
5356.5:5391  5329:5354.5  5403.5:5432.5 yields 1.5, 10.4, 10.5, 10.4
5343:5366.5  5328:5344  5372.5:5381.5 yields -1.5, 10.3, 9.54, 9.97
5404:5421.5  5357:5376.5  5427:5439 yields 0.5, 10.4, 10.5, 10.5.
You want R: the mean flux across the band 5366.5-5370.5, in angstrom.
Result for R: 10.4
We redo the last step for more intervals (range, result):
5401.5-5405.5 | 10.3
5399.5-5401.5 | 10.2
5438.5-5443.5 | 10.3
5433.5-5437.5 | 10.1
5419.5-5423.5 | 10.8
